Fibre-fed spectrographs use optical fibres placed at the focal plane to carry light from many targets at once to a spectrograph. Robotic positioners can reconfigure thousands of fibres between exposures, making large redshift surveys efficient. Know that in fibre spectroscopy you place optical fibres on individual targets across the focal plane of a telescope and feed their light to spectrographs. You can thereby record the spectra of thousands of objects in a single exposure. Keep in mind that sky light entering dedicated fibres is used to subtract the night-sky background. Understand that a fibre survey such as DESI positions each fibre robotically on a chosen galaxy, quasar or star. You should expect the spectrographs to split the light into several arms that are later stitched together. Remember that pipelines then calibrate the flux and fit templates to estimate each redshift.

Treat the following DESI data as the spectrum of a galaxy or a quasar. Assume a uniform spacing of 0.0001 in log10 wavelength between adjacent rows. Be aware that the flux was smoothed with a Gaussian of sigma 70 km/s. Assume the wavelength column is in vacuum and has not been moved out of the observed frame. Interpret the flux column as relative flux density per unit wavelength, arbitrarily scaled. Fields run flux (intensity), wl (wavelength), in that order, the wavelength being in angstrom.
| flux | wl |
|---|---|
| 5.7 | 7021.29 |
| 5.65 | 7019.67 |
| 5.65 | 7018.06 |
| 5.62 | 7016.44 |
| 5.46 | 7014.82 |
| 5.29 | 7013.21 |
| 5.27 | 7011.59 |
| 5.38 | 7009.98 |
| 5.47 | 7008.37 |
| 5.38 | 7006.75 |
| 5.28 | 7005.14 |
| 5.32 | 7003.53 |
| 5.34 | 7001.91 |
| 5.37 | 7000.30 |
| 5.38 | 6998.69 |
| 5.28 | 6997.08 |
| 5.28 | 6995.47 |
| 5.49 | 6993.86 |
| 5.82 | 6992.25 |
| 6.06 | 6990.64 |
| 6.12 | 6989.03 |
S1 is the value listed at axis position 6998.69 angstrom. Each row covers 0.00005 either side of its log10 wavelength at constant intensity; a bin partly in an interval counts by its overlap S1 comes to 5.38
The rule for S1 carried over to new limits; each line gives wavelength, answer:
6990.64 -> 6.06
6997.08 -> 5.28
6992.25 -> 5.82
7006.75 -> 5.38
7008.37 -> 5.47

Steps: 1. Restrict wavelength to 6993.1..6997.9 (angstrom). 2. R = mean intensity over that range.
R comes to 5.35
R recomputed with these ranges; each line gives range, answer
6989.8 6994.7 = 5.79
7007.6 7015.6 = 5.38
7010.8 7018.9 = 5.46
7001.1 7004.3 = 5.32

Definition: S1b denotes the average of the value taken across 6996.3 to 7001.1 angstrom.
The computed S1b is 5.35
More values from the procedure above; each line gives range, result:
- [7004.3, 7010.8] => 5.38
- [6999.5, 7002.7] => 5.36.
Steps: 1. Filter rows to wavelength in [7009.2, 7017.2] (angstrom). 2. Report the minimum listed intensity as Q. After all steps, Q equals 5.27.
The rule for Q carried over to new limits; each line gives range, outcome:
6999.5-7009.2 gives 5.28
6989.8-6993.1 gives 5.82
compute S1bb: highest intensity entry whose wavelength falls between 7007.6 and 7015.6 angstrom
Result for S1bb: 5.47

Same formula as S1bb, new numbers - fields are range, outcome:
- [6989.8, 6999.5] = 6.06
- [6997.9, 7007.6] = 5.38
